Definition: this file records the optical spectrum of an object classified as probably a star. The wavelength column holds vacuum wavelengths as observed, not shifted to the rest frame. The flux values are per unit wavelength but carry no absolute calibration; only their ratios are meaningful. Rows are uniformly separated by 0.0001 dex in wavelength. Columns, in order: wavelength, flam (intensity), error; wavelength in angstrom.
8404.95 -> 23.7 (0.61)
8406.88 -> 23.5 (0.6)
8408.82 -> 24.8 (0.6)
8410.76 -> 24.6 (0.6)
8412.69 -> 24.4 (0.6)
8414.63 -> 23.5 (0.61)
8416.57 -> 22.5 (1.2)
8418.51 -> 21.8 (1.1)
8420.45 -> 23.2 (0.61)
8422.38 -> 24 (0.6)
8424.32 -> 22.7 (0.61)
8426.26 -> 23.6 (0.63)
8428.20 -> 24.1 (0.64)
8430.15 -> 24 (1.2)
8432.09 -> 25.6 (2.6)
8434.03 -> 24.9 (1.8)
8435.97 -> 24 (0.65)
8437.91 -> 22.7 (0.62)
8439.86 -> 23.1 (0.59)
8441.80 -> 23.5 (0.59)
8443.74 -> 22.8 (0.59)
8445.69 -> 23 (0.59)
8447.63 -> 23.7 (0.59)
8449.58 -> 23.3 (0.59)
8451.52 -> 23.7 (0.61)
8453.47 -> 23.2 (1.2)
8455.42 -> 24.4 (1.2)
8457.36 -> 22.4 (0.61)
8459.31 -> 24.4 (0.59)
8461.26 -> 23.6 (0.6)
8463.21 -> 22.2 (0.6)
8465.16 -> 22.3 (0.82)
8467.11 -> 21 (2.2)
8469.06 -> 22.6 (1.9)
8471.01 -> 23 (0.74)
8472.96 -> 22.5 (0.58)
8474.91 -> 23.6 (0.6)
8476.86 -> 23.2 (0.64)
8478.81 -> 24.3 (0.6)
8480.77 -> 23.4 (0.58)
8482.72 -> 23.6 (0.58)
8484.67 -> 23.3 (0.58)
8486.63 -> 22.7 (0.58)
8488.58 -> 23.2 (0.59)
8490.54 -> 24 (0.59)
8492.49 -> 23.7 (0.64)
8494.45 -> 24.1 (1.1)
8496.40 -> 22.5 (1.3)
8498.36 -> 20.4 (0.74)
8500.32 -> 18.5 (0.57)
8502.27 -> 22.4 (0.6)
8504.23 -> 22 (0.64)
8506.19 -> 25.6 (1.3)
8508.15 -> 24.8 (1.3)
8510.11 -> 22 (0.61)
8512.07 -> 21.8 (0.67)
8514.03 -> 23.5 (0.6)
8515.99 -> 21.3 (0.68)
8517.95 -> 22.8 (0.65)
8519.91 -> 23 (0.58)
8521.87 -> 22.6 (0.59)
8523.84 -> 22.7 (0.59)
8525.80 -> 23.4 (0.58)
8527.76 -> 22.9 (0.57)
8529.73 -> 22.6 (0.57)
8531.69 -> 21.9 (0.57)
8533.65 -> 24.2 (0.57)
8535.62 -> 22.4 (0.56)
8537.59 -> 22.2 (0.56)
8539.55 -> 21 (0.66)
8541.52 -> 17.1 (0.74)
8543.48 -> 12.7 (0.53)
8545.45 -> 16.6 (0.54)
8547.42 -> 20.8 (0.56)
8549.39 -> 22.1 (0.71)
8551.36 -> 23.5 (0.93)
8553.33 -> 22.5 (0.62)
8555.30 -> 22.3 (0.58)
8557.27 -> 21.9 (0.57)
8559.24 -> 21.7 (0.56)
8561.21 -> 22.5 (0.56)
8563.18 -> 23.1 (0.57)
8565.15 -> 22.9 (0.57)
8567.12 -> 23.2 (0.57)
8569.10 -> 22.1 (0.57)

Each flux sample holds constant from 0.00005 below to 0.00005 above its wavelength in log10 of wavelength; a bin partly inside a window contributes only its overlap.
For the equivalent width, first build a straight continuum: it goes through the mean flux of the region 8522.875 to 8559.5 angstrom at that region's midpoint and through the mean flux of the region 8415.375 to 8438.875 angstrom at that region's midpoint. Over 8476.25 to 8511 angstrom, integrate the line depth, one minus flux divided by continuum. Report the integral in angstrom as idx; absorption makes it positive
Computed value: -1.2 angstrom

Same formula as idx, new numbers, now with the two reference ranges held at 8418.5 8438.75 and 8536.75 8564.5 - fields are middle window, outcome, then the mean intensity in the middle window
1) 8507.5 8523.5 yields -0.8 angstrom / 22.7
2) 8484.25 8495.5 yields -0.6 angstrom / 23.5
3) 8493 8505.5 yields 0.1 angstrom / 21.8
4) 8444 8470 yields 0.0 angstrom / 23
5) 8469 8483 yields -0.4 angstrom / 23.3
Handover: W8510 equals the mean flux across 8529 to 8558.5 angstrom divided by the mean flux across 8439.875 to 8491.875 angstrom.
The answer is 0.90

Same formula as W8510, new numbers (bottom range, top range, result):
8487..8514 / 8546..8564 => 0.97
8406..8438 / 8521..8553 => 0.89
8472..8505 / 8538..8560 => 0.89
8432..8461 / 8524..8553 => 0.89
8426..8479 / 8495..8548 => 0.93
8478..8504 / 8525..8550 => 0.91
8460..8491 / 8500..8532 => 0.99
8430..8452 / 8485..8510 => 0.96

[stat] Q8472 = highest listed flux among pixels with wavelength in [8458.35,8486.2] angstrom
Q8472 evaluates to 24.4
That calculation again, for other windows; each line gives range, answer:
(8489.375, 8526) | 25.6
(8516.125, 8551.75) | 24.2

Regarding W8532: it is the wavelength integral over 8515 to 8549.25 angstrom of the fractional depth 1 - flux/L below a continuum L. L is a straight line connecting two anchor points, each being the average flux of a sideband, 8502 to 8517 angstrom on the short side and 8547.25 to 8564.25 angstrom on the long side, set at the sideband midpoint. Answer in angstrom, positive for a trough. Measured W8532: 2.2 angstrom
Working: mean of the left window 22.9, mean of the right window 22.3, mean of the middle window 21.2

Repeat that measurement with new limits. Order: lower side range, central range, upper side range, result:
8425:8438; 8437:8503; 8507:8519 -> 1.6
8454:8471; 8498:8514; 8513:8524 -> 0.3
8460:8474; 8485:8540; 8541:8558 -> -4.1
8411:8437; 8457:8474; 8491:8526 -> 0.4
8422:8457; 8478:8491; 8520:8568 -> -0.4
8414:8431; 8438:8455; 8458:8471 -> -0.3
